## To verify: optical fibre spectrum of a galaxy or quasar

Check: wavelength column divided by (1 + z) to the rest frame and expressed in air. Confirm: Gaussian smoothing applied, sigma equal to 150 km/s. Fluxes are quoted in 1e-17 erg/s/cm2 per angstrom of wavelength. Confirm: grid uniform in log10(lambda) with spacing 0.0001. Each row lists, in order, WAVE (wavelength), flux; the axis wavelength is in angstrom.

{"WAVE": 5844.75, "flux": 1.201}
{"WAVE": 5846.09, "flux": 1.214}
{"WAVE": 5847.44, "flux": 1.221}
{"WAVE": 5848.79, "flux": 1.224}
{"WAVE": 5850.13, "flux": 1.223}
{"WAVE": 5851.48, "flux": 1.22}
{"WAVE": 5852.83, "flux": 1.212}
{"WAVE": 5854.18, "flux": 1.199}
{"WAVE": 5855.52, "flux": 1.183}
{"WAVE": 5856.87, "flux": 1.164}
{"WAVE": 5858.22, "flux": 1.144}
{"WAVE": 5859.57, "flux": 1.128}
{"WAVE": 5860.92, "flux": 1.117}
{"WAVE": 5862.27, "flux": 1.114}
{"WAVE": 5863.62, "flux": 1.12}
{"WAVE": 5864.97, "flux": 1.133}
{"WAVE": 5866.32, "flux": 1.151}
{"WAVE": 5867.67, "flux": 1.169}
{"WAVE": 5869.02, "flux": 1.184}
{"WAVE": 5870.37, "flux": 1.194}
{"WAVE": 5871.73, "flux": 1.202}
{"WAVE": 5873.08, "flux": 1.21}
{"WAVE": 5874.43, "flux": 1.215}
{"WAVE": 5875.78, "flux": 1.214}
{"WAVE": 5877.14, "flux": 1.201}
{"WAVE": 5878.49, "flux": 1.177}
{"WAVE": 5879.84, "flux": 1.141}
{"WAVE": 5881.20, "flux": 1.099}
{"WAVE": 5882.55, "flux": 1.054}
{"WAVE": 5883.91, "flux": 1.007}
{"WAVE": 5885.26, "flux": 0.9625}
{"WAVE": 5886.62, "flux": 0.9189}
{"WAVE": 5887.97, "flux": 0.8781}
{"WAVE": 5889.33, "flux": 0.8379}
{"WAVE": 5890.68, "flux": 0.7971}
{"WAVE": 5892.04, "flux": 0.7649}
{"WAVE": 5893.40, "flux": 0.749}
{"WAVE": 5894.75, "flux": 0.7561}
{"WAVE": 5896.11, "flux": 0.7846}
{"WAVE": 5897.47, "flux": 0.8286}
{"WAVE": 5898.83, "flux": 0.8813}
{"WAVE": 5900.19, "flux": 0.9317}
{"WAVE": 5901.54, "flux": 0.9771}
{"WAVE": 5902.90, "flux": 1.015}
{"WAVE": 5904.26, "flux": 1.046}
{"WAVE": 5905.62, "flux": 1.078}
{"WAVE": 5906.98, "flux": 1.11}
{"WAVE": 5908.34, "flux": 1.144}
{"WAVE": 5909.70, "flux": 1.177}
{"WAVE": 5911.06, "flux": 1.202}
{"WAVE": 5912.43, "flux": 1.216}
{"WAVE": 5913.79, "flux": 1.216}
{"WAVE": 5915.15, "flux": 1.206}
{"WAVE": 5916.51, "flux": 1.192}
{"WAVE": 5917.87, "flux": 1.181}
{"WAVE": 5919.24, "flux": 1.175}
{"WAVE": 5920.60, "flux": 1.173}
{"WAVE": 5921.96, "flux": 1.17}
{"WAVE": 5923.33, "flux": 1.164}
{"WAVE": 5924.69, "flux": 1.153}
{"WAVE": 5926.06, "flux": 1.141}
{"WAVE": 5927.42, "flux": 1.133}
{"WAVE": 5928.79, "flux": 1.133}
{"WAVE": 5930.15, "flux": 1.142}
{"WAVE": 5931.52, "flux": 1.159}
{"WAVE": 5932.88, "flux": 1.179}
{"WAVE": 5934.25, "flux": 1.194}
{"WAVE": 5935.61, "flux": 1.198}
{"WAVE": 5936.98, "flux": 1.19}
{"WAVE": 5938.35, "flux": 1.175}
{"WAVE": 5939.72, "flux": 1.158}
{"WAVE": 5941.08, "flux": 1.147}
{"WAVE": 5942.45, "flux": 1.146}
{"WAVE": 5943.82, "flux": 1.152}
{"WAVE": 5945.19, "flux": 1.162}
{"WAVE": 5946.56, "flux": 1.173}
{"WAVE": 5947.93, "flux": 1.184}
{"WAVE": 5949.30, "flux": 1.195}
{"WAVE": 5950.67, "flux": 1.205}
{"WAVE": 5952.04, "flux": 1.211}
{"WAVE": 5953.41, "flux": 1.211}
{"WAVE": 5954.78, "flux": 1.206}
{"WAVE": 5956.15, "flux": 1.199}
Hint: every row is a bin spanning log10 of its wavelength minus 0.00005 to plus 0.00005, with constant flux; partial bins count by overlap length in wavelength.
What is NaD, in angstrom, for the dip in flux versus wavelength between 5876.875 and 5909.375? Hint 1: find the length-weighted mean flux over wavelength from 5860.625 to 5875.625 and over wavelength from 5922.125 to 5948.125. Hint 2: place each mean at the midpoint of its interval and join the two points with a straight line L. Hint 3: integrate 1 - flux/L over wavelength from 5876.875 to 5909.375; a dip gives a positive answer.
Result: 5.6 angstrom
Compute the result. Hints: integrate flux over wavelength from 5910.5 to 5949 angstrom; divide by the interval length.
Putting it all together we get 1.17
